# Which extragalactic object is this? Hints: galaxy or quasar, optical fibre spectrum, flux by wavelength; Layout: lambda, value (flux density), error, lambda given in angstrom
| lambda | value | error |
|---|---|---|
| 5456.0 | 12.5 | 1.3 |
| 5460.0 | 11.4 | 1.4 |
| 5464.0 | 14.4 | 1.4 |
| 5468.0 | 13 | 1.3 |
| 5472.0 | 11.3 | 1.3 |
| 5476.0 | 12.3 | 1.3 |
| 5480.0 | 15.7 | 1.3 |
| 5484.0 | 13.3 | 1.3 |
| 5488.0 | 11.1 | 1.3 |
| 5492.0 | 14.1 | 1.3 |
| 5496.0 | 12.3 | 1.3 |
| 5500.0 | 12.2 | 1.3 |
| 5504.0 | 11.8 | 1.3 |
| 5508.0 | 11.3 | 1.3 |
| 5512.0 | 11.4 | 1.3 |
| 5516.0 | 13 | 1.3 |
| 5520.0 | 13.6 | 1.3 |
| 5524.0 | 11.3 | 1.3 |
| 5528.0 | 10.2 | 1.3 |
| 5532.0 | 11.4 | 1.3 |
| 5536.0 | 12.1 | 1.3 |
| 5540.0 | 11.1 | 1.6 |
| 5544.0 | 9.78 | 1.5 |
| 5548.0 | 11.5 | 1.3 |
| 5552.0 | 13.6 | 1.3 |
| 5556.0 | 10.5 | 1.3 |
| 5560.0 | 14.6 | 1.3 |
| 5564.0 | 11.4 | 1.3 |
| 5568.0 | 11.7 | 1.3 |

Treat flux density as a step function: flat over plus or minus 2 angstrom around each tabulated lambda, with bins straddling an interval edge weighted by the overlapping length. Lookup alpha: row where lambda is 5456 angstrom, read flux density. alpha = 12.5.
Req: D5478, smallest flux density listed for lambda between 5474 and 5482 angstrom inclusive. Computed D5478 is 12.3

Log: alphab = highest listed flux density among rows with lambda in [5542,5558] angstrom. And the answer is 13.6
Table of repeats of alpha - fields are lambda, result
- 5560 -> 14.6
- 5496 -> 12.3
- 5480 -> 15.7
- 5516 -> 13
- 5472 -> 11.3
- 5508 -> 11.3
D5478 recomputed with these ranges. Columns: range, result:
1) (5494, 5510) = 11.3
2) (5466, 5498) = 11.1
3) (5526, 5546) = 9.78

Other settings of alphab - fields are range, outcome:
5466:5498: 15.7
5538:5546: 11.1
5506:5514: 11.4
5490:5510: 14.1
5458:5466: 14.4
